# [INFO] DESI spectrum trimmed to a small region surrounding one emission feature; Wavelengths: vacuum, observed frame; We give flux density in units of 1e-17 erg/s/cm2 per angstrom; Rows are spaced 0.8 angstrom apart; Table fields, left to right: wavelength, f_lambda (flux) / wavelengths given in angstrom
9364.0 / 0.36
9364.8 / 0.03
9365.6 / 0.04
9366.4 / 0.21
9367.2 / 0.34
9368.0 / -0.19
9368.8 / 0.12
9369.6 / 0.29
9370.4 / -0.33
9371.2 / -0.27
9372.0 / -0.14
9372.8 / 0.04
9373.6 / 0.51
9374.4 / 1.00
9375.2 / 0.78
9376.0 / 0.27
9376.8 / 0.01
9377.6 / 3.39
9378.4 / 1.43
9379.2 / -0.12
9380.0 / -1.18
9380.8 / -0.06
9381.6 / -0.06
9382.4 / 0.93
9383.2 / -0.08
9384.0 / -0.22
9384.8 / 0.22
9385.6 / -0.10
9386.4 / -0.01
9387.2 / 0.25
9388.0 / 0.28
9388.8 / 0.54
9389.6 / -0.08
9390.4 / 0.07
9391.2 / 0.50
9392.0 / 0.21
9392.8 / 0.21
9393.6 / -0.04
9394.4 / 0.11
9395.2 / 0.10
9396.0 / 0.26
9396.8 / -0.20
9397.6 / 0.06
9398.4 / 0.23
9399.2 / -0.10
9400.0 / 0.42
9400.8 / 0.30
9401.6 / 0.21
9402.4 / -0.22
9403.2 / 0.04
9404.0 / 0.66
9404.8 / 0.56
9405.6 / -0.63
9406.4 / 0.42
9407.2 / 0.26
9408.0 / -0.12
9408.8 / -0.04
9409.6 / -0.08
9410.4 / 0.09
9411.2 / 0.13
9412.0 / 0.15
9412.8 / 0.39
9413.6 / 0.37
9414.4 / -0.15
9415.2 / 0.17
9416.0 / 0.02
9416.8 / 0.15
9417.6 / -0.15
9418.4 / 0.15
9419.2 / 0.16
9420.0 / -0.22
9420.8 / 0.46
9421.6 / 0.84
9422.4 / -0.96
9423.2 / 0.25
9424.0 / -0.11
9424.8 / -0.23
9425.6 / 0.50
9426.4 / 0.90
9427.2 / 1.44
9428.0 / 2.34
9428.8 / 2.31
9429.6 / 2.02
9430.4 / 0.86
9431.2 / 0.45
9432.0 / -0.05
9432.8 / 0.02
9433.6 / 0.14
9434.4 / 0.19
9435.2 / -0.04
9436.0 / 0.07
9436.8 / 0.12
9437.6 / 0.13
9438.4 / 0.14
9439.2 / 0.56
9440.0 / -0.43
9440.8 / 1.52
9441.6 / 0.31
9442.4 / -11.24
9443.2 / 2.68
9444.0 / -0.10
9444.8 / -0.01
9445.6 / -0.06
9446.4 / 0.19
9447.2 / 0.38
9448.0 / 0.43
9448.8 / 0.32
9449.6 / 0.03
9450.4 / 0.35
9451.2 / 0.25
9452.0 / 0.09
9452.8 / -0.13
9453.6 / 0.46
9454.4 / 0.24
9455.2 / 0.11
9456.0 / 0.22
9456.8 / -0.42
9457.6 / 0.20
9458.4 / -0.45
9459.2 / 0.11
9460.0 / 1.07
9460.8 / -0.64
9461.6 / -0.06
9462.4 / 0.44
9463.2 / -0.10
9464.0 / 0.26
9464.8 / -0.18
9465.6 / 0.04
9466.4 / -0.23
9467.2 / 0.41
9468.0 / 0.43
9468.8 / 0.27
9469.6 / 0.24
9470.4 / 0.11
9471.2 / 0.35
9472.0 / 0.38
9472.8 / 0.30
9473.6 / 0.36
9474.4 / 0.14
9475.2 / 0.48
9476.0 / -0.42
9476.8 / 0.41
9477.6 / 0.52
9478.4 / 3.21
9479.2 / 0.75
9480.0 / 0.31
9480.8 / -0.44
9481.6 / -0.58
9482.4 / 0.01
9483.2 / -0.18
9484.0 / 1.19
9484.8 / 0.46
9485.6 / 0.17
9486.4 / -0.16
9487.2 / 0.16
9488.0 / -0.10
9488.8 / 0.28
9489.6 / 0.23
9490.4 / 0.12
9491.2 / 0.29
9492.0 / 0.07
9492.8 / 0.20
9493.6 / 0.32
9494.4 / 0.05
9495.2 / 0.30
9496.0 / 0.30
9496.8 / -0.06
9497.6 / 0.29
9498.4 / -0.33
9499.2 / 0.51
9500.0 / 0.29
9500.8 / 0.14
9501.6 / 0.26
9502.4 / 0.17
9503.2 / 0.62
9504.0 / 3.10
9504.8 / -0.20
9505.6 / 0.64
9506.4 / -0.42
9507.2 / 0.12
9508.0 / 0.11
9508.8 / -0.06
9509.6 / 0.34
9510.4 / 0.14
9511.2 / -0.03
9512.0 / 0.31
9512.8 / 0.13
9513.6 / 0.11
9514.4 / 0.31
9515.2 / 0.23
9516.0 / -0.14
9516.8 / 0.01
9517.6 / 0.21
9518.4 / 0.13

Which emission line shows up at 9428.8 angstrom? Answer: [O III]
